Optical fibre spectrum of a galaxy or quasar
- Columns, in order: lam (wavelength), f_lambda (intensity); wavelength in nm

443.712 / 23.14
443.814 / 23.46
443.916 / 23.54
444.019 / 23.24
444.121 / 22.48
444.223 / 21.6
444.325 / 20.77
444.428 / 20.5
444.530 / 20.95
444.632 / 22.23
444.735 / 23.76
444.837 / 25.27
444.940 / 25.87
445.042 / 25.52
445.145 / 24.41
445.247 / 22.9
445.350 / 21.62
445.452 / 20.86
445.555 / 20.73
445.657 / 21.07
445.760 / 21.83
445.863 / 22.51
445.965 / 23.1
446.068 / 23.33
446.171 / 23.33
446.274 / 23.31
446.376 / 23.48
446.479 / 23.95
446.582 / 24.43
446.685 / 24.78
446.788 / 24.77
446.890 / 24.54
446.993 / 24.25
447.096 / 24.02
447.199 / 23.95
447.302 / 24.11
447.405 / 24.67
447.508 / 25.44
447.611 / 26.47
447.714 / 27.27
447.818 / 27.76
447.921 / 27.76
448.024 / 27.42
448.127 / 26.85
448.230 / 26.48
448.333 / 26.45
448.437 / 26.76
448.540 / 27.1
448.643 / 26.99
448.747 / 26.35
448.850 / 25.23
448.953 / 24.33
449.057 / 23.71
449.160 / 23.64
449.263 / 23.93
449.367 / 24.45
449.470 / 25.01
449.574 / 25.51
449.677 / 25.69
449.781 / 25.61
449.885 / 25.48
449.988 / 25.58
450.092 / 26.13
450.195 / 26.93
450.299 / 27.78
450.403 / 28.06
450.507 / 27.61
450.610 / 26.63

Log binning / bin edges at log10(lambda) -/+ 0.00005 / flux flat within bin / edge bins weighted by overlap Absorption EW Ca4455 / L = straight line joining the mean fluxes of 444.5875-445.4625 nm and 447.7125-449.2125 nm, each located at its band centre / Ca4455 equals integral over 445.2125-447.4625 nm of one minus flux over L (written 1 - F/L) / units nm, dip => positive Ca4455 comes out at 0.13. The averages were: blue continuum 23.7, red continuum 26.2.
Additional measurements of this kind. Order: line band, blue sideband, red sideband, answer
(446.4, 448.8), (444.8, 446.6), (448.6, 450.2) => -0.149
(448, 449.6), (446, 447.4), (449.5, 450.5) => -0.009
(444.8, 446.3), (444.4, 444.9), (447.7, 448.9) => 0.043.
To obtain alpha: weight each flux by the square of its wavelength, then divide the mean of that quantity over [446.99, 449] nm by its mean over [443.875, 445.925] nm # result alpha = 1.17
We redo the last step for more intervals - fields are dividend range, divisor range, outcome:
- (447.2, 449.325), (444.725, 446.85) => 1.12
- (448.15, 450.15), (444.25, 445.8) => 1.15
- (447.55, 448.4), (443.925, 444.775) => 1.25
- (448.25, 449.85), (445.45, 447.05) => 1.11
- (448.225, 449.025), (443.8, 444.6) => 1.21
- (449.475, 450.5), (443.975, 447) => 1.16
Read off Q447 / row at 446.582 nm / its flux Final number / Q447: 24.43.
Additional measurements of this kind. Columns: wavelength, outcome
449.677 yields 25.69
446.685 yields 24.78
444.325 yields 20.77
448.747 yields 26.35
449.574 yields 25.51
